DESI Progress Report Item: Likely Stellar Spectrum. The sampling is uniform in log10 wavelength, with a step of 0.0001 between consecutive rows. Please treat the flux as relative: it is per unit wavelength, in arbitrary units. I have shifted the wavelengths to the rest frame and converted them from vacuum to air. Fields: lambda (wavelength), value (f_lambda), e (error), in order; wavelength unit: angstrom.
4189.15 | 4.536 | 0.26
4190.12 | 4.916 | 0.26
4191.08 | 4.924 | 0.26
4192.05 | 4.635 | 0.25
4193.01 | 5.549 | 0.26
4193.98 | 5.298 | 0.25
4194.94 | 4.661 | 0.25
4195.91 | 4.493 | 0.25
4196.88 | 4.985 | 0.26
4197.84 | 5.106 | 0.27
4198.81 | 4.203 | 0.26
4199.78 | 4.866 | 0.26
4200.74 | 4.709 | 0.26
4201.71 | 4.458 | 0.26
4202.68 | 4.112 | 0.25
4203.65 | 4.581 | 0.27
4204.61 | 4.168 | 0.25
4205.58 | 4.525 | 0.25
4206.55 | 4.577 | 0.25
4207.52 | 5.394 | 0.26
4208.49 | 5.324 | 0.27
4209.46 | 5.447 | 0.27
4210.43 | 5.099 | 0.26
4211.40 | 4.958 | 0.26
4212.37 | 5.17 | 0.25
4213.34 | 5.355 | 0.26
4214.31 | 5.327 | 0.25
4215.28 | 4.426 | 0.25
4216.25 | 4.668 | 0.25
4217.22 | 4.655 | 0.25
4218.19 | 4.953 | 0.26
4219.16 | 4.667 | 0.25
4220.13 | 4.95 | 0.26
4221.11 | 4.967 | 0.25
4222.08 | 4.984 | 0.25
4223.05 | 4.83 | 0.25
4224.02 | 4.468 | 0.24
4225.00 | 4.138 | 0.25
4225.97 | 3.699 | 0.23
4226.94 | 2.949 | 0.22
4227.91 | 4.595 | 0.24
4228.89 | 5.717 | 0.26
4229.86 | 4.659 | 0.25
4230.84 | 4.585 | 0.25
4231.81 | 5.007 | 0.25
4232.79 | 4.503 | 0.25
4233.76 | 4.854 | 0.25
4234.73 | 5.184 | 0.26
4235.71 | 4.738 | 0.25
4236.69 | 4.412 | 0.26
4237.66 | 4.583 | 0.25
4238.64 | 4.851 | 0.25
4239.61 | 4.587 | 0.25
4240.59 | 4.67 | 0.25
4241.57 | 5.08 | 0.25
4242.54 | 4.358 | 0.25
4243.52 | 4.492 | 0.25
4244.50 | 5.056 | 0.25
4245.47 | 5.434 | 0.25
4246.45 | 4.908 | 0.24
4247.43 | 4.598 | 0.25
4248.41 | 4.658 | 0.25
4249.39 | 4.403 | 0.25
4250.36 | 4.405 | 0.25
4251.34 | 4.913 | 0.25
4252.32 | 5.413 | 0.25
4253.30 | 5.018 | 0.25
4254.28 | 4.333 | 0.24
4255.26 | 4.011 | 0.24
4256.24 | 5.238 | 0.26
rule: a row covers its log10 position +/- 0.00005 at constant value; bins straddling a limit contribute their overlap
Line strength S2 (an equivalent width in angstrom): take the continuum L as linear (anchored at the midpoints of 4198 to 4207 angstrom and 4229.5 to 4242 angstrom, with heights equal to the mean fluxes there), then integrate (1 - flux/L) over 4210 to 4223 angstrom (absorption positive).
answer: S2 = -1.0 angstrom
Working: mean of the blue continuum 4.49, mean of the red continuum 4.74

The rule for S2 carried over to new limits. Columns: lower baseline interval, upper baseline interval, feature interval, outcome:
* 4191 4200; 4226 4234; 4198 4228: 0.11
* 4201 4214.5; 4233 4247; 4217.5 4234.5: 0.72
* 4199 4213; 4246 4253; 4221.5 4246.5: 0.60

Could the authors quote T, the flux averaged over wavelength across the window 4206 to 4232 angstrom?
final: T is 4.79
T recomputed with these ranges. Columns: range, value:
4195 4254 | 4.75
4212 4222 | 4.91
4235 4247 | 4.77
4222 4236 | 4.58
